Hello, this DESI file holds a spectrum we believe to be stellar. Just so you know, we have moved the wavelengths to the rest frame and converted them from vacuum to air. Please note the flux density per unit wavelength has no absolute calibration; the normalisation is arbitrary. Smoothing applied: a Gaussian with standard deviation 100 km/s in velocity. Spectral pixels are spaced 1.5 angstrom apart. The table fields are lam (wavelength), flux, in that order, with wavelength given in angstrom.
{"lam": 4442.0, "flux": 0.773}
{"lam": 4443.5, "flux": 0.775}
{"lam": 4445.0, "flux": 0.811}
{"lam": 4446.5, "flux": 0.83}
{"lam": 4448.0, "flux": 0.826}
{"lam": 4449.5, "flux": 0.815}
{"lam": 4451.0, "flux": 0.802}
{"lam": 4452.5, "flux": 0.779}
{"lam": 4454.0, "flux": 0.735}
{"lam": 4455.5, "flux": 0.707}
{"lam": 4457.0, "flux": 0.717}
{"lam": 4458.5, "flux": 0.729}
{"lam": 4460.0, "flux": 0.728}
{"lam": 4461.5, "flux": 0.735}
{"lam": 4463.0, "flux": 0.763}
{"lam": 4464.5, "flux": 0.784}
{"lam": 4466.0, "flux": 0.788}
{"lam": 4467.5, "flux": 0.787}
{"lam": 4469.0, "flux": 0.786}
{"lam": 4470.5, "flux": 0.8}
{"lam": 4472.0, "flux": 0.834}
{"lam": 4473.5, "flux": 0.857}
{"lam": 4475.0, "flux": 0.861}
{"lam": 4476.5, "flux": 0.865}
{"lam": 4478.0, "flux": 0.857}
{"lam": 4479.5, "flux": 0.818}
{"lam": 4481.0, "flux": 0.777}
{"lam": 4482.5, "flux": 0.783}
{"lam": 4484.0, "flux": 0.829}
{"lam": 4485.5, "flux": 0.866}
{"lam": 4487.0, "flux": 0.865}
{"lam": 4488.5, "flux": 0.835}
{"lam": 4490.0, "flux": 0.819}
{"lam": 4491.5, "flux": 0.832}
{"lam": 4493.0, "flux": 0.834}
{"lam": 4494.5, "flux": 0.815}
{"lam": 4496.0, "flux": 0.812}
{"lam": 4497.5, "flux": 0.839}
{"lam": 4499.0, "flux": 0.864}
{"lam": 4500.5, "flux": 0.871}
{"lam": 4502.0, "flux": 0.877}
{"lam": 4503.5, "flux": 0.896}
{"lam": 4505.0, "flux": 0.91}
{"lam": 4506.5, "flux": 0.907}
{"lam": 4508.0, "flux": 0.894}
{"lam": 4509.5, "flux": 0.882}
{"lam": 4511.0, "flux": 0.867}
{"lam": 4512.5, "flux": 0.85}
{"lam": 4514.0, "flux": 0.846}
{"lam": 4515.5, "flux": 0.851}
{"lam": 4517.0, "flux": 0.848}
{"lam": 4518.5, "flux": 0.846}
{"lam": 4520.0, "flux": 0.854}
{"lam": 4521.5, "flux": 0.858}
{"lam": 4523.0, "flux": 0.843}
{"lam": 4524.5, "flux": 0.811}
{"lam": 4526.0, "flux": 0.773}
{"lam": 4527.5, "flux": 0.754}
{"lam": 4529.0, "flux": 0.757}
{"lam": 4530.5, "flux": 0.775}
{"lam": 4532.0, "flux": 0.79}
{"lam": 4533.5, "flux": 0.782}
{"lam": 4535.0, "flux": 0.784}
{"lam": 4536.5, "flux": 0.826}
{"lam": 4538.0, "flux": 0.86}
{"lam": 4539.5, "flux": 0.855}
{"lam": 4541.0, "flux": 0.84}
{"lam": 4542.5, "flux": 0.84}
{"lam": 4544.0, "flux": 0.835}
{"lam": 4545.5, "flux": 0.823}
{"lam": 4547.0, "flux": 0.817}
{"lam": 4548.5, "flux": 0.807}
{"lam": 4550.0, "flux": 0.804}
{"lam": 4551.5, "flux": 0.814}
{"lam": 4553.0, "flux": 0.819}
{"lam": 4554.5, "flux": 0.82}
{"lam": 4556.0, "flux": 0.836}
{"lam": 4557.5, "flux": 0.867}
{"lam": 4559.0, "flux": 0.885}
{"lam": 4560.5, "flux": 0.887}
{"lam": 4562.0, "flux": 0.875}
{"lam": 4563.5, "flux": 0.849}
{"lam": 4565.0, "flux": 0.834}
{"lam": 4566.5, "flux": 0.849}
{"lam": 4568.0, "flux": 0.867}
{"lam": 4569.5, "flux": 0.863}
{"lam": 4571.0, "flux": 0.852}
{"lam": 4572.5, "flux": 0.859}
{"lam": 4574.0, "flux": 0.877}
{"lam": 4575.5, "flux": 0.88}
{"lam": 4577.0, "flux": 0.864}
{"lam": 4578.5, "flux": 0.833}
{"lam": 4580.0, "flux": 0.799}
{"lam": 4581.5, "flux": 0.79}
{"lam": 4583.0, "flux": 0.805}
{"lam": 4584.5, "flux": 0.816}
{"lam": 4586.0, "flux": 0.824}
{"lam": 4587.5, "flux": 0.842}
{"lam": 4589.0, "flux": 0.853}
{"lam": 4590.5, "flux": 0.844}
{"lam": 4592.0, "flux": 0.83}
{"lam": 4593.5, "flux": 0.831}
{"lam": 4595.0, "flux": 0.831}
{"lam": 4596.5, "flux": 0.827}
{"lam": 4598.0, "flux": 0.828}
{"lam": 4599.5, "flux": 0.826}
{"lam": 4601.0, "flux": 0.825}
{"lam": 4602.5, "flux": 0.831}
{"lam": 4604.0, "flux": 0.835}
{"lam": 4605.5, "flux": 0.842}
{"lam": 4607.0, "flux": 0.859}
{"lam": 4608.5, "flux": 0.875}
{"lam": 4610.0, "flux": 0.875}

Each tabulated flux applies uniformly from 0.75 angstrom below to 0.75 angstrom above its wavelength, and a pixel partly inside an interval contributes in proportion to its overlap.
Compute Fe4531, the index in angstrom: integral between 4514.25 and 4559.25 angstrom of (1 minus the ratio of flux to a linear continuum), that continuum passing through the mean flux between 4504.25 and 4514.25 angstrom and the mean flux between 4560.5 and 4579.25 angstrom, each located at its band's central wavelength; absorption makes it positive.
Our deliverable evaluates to 2.5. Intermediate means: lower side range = 0.881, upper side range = 0.86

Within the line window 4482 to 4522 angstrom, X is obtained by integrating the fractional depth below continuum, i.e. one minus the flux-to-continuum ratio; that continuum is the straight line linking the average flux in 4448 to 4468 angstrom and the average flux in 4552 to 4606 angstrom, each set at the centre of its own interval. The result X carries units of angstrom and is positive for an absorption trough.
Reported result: -3.2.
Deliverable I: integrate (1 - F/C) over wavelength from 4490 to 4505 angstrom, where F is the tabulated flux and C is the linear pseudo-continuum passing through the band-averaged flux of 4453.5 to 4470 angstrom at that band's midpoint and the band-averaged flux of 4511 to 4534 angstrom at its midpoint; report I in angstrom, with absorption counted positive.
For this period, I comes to -1.13 angstrom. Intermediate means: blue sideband 0.752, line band 0.85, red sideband 0.818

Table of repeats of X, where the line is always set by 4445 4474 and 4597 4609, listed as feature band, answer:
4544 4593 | -0.9 angstrom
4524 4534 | 0.4 angstrom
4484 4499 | -0.8 angstrom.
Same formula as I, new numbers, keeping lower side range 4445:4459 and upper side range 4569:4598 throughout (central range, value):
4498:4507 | -0.98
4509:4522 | -0.82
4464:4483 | -0.77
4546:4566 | -0.37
